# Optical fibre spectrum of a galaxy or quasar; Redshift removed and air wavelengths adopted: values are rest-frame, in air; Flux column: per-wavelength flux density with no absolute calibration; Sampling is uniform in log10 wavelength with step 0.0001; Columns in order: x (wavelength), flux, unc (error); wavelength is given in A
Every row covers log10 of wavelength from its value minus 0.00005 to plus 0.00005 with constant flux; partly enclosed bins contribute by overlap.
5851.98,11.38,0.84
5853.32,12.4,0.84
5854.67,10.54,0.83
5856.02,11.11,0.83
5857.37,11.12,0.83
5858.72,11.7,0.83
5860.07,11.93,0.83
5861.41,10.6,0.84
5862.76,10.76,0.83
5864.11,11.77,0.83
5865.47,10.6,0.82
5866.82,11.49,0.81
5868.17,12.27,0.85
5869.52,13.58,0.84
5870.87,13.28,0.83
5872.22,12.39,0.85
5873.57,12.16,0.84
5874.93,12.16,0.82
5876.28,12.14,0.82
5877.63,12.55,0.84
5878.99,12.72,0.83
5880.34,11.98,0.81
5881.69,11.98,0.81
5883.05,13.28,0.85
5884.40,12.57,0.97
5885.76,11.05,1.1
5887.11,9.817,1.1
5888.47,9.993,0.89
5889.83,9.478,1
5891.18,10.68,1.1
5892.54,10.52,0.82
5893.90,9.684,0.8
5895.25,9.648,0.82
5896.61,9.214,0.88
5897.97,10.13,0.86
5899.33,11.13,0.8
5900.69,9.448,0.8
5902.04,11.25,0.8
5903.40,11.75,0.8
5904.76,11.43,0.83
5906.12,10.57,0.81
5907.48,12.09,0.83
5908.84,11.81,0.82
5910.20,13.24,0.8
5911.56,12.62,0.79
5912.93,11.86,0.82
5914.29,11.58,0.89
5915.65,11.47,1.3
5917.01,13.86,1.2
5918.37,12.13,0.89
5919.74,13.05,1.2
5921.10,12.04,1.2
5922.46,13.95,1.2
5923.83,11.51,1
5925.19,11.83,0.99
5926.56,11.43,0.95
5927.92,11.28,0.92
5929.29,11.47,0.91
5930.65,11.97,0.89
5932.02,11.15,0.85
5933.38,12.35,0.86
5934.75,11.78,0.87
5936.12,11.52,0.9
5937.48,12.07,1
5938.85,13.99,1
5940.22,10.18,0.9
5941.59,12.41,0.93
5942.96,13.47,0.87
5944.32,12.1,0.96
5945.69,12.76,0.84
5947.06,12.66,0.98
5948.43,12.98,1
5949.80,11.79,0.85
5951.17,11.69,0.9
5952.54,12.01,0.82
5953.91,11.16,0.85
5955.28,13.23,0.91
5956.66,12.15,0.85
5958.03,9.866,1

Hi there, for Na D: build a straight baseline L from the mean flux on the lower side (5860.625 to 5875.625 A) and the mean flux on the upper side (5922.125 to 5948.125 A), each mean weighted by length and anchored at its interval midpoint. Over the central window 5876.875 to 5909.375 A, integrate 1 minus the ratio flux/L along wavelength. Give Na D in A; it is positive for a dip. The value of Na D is 2.6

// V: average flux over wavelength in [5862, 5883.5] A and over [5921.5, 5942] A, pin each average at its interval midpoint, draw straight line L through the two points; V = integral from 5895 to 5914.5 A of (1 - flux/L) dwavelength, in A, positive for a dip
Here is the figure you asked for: 1.33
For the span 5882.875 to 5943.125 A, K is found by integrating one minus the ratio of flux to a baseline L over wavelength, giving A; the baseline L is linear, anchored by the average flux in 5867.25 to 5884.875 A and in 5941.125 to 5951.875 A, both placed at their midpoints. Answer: 4.8 A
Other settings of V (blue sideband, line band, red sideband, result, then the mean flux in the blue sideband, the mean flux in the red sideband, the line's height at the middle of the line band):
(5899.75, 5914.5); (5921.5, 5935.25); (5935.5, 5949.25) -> 0.2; 11.6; 12.4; 12.1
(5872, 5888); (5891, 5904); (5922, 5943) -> 1.8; 12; 12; 12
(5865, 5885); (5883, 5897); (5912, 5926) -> 2.2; 12.4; 12.3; 12.3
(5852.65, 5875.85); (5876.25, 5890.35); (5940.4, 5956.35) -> 0.3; 11.8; 12.3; 11.9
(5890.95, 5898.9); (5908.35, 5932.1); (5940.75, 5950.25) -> -1.9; 9.97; 12.6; 11.3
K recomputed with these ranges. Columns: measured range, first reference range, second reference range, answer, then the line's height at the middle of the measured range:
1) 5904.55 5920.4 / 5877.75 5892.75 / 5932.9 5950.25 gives -0.46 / 11.8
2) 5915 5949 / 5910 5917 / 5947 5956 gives -0.02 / 12.2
